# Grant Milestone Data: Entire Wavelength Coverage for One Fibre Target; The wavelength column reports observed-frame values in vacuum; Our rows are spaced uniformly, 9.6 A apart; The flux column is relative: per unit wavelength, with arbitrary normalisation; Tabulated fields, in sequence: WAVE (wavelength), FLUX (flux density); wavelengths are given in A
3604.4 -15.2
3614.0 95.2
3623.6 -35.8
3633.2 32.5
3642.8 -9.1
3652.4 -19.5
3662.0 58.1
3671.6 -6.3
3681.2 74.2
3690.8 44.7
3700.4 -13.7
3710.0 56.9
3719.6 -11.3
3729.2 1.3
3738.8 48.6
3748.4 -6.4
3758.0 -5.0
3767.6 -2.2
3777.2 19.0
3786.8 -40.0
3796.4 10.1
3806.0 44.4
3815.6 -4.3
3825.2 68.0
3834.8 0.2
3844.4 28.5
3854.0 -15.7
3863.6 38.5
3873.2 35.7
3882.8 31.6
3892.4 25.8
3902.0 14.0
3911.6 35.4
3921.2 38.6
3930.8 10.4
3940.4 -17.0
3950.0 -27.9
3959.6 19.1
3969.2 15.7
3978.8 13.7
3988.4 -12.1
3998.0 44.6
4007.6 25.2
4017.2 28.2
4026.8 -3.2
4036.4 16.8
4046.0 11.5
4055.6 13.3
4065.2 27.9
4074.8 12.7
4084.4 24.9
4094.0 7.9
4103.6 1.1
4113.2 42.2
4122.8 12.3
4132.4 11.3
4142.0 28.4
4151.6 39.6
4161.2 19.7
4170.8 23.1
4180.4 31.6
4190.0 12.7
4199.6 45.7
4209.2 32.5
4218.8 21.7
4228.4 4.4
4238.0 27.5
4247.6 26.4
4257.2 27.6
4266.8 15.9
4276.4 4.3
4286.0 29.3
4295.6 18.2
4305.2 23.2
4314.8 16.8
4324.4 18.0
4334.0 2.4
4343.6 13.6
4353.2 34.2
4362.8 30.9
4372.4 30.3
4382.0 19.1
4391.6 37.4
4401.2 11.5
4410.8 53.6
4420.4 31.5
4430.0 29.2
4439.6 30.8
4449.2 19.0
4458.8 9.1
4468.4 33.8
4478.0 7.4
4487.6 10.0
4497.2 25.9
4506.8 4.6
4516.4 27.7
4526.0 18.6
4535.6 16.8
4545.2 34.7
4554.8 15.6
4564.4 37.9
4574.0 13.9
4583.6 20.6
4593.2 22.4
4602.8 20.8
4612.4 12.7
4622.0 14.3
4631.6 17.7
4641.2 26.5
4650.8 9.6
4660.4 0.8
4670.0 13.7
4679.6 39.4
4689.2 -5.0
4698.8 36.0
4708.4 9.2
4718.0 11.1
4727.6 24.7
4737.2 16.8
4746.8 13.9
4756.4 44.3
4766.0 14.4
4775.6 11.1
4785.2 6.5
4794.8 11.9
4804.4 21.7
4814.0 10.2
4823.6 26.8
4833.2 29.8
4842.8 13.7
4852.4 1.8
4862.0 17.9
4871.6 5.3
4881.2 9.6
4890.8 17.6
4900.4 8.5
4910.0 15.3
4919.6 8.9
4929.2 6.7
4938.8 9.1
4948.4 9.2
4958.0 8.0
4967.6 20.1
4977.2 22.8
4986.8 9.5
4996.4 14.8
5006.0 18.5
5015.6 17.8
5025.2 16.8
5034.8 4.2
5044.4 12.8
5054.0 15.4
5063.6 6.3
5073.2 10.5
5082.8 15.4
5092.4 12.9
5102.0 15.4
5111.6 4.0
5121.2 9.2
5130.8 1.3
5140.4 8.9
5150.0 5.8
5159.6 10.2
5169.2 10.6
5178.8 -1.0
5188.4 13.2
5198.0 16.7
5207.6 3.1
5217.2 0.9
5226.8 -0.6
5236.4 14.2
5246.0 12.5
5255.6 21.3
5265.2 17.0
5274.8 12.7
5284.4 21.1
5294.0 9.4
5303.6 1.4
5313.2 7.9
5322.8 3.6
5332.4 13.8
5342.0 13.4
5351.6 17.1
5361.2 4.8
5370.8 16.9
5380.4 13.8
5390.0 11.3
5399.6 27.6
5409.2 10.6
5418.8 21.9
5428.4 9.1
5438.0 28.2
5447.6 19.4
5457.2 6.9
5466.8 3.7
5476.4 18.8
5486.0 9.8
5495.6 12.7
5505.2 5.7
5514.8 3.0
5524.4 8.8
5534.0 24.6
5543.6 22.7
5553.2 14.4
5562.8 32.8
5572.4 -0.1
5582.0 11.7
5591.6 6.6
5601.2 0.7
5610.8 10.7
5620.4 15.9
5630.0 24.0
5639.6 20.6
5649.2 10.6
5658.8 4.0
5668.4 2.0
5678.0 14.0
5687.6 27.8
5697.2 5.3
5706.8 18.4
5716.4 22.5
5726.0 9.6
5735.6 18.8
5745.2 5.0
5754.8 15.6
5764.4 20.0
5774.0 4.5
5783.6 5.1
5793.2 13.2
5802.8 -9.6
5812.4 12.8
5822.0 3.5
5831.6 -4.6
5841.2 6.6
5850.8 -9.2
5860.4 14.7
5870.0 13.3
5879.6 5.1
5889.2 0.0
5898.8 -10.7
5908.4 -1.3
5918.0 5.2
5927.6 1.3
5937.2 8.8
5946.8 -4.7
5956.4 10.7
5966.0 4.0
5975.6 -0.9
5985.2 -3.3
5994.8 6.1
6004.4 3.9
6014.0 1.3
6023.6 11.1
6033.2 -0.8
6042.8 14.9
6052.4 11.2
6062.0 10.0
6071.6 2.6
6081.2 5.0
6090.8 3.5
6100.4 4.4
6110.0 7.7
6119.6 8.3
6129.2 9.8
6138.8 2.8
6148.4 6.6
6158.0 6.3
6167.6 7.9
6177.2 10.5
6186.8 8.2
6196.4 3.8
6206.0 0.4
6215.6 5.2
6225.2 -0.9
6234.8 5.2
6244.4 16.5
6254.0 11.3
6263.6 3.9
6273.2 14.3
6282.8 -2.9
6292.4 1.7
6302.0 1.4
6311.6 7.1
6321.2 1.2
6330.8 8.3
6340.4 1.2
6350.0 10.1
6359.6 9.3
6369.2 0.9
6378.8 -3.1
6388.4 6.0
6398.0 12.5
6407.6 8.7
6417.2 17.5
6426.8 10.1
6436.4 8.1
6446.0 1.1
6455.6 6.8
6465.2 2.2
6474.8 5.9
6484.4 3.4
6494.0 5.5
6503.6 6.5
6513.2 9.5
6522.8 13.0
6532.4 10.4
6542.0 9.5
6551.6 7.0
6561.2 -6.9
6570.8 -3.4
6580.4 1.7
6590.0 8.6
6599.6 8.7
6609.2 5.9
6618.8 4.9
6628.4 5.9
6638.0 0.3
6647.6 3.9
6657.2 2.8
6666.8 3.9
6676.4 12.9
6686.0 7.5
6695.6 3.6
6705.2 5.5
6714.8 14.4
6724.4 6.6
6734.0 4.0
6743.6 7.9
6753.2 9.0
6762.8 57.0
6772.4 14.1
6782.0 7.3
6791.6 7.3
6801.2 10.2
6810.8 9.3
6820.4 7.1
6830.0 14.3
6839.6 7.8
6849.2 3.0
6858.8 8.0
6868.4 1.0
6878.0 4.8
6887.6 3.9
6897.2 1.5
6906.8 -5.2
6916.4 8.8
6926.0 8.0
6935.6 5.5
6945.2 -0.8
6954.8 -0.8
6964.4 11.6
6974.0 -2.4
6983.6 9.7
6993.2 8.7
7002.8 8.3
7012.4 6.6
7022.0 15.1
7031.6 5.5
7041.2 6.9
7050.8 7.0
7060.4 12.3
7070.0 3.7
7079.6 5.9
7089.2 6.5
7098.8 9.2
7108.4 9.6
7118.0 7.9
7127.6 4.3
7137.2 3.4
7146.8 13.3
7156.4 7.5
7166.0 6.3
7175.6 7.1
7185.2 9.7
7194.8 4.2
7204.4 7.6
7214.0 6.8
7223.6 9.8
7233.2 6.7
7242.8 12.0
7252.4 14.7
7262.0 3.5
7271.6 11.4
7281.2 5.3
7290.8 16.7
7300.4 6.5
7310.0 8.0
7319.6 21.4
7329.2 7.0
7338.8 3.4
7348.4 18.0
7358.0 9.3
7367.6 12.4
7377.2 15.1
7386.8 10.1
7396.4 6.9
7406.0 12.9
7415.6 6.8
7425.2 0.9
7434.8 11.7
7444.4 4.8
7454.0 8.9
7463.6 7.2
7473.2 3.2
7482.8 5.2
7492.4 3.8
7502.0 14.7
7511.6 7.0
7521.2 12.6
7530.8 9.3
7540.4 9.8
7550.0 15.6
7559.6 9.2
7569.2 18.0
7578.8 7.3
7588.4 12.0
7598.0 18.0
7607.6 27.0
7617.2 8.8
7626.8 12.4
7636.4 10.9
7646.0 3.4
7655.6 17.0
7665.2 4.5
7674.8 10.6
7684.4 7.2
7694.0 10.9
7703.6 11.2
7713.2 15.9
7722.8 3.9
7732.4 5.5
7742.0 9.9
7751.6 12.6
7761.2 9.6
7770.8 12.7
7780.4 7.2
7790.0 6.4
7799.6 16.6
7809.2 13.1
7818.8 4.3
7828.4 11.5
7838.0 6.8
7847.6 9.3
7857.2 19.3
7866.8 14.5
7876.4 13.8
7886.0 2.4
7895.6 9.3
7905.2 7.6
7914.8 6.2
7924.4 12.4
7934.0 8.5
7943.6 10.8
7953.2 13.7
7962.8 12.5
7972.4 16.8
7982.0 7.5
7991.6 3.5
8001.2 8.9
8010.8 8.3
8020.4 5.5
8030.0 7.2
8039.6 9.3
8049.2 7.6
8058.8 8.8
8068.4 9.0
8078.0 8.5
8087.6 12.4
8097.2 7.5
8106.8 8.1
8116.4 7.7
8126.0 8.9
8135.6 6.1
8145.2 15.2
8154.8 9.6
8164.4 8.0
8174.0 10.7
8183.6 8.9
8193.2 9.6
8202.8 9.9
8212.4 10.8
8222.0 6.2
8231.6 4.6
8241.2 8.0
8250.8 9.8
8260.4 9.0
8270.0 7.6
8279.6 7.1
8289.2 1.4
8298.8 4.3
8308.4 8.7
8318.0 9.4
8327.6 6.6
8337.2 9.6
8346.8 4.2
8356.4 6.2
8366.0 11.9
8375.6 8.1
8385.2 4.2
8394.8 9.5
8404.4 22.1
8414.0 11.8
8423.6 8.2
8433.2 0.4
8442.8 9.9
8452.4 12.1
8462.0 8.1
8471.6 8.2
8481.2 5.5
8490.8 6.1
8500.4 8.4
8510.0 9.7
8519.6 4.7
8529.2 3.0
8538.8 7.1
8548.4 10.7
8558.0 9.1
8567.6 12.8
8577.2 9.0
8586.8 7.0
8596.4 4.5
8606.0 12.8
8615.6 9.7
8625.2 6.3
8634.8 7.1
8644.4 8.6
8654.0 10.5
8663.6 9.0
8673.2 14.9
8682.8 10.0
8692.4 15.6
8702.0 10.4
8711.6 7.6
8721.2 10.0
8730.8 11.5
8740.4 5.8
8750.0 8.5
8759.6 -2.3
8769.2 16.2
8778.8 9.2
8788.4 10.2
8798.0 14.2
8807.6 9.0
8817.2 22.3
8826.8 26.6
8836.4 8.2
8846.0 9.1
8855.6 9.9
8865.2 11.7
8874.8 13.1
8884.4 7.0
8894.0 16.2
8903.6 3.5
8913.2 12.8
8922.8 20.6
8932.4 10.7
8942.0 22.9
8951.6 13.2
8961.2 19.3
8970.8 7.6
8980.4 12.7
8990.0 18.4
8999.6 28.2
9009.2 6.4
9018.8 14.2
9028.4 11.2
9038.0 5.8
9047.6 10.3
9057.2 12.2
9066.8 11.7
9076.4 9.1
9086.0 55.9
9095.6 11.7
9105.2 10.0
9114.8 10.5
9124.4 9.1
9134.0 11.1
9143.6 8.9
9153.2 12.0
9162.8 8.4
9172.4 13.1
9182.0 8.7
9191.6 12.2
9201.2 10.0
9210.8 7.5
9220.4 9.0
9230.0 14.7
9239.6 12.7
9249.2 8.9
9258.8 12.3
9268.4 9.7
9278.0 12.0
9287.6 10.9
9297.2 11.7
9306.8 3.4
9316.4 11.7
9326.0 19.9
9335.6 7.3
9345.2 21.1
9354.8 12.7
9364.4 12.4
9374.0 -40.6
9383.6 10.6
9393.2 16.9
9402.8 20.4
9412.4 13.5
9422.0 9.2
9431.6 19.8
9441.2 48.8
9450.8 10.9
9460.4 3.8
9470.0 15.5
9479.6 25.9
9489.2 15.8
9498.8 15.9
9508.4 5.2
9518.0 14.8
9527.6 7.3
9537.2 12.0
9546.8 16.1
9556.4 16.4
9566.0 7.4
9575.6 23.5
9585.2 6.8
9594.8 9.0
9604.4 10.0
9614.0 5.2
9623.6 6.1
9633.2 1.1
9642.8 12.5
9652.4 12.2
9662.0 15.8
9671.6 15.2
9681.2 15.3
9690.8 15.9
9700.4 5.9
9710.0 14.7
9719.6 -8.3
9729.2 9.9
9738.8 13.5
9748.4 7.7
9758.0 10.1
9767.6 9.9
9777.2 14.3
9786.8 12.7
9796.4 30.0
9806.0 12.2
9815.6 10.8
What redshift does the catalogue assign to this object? 0.814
